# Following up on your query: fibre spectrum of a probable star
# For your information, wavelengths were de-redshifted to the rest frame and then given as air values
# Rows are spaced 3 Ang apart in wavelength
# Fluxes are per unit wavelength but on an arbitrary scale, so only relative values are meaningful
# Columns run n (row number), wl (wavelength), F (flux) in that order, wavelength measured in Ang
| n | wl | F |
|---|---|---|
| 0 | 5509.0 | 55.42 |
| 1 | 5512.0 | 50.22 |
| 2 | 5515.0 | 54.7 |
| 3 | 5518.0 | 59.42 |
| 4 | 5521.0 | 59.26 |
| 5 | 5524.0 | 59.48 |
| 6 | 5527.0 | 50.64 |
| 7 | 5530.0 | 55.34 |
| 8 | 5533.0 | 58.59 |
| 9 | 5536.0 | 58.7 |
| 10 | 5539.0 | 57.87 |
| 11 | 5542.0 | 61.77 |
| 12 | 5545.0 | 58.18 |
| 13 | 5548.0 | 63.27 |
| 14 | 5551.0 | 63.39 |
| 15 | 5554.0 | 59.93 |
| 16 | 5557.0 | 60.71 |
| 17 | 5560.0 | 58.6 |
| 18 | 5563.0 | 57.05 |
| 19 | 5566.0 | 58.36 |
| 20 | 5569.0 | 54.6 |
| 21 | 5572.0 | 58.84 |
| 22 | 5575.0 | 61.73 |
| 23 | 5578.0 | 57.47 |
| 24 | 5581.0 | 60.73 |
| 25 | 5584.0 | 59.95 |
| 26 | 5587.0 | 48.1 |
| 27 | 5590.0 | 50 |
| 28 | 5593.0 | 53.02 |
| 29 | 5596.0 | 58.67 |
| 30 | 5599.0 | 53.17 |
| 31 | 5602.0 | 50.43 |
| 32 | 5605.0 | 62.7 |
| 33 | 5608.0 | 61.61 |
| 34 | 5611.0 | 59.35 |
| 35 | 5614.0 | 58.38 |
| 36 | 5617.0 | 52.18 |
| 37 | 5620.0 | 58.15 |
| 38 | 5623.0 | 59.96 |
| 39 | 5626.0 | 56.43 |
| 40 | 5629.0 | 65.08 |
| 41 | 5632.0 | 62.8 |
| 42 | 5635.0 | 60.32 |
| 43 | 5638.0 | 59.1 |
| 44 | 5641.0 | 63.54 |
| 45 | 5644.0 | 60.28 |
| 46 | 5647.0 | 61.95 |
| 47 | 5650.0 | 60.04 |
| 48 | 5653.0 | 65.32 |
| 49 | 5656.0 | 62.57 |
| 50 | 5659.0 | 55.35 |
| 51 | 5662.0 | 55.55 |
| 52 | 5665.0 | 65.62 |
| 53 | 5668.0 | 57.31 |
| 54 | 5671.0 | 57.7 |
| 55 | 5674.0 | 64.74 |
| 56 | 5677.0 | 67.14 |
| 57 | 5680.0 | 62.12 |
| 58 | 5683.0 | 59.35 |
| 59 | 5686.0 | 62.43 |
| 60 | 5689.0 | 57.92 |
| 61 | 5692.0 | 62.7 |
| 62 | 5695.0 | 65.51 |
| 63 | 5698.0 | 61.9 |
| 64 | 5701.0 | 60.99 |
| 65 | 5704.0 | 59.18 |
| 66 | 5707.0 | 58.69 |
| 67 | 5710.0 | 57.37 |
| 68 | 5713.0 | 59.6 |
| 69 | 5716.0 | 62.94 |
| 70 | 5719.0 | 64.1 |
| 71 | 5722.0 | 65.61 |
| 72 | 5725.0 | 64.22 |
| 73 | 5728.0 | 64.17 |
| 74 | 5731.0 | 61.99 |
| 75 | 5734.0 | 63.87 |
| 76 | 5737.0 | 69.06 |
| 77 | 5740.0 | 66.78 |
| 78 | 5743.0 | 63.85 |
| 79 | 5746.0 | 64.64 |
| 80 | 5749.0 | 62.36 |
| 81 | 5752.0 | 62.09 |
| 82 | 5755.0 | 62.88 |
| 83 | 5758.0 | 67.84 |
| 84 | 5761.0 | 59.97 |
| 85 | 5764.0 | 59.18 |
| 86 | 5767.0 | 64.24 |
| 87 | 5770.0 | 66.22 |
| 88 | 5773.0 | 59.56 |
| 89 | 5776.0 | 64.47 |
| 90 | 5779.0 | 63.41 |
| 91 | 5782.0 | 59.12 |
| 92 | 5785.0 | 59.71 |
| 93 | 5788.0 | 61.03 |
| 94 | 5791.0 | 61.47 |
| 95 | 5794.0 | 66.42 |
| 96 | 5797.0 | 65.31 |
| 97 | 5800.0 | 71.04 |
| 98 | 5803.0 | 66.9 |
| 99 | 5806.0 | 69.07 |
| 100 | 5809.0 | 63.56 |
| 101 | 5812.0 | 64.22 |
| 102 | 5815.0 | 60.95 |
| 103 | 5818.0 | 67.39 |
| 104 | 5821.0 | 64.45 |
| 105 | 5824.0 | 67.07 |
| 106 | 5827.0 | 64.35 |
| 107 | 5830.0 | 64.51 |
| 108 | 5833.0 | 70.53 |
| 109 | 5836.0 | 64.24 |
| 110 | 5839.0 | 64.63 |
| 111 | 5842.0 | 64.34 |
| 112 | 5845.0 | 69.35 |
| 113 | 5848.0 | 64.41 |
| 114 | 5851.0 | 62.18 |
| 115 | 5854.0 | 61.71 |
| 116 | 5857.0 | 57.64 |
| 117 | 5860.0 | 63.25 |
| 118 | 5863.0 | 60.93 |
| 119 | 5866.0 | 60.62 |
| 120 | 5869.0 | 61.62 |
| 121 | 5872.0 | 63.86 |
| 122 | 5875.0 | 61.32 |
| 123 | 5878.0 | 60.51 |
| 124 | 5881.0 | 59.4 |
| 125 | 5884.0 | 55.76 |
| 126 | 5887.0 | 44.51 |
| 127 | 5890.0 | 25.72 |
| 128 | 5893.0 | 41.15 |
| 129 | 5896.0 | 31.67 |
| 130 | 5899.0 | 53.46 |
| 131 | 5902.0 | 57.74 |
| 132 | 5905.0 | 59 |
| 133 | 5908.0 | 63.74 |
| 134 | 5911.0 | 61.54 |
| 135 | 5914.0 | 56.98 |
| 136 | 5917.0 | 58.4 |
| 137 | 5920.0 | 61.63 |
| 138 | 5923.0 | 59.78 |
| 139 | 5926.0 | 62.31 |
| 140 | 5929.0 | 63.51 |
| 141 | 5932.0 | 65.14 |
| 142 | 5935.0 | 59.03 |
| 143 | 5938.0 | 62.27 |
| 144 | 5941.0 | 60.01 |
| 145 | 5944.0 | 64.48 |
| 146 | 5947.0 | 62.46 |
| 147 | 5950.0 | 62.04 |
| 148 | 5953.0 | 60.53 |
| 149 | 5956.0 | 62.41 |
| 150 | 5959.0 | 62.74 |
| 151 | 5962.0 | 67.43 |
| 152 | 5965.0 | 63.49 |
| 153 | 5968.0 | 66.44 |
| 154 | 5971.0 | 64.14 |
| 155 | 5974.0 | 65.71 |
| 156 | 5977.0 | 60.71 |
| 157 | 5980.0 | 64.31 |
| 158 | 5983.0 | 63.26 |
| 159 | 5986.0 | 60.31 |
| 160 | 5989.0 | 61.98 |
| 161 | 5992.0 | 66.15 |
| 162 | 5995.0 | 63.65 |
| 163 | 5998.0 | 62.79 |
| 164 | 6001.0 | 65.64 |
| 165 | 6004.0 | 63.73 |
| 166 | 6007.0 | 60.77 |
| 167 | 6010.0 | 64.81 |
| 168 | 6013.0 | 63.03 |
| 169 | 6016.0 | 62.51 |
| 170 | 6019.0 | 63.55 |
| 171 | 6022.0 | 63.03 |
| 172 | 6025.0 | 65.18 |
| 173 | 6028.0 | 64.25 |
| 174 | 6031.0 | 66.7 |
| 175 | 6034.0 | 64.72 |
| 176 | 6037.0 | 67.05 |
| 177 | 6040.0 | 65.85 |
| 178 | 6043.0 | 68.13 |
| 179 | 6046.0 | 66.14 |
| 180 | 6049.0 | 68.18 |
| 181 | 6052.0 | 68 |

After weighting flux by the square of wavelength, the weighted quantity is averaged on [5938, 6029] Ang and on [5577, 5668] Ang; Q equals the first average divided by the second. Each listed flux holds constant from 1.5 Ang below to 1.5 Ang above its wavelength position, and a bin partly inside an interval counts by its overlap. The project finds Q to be 1.22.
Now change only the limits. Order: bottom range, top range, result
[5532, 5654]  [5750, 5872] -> 1.17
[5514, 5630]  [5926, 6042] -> 1.27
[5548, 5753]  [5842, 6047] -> 1.12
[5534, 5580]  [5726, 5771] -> 1.15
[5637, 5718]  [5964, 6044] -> 1.18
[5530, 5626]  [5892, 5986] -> 1.18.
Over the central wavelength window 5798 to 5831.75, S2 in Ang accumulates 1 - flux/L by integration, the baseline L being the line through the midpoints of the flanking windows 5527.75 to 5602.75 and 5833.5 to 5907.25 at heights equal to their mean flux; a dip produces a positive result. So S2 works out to -5.0 Ang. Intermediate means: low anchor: 57.5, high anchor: 57.3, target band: 65.8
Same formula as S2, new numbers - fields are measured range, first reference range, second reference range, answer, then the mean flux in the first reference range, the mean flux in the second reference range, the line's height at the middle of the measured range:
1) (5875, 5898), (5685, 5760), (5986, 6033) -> 6.0 Ang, 62.9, 63.7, 63.4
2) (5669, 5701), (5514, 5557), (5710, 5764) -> 0.2 Ang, 58.7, 63.6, 62.3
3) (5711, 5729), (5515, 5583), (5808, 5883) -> -0.5 Ang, 58.7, 63.4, 61.4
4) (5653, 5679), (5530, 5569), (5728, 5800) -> 0.2 Ang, 59.3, 63.5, 61.6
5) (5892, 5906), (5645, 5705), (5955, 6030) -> 3.2 Ang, 61.3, 63.7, 63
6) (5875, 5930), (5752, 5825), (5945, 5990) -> 7.9 Ang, 63.9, 63.2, 63.5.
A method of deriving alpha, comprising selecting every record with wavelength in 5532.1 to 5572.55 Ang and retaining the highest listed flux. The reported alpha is 63.39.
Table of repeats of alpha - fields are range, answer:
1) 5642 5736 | 67.14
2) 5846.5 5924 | 64.41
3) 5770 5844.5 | 71.04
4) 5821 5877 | 70.53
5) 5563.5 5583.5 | 61.73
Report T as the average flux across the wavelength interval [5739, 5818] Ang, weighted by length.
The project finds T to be 63.8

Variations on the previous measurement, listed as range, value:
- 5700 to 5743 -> 62.8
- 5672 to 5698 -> 62.6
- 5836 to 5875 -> 62.9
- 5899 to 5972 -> 61.8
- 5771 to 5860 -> 64.2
